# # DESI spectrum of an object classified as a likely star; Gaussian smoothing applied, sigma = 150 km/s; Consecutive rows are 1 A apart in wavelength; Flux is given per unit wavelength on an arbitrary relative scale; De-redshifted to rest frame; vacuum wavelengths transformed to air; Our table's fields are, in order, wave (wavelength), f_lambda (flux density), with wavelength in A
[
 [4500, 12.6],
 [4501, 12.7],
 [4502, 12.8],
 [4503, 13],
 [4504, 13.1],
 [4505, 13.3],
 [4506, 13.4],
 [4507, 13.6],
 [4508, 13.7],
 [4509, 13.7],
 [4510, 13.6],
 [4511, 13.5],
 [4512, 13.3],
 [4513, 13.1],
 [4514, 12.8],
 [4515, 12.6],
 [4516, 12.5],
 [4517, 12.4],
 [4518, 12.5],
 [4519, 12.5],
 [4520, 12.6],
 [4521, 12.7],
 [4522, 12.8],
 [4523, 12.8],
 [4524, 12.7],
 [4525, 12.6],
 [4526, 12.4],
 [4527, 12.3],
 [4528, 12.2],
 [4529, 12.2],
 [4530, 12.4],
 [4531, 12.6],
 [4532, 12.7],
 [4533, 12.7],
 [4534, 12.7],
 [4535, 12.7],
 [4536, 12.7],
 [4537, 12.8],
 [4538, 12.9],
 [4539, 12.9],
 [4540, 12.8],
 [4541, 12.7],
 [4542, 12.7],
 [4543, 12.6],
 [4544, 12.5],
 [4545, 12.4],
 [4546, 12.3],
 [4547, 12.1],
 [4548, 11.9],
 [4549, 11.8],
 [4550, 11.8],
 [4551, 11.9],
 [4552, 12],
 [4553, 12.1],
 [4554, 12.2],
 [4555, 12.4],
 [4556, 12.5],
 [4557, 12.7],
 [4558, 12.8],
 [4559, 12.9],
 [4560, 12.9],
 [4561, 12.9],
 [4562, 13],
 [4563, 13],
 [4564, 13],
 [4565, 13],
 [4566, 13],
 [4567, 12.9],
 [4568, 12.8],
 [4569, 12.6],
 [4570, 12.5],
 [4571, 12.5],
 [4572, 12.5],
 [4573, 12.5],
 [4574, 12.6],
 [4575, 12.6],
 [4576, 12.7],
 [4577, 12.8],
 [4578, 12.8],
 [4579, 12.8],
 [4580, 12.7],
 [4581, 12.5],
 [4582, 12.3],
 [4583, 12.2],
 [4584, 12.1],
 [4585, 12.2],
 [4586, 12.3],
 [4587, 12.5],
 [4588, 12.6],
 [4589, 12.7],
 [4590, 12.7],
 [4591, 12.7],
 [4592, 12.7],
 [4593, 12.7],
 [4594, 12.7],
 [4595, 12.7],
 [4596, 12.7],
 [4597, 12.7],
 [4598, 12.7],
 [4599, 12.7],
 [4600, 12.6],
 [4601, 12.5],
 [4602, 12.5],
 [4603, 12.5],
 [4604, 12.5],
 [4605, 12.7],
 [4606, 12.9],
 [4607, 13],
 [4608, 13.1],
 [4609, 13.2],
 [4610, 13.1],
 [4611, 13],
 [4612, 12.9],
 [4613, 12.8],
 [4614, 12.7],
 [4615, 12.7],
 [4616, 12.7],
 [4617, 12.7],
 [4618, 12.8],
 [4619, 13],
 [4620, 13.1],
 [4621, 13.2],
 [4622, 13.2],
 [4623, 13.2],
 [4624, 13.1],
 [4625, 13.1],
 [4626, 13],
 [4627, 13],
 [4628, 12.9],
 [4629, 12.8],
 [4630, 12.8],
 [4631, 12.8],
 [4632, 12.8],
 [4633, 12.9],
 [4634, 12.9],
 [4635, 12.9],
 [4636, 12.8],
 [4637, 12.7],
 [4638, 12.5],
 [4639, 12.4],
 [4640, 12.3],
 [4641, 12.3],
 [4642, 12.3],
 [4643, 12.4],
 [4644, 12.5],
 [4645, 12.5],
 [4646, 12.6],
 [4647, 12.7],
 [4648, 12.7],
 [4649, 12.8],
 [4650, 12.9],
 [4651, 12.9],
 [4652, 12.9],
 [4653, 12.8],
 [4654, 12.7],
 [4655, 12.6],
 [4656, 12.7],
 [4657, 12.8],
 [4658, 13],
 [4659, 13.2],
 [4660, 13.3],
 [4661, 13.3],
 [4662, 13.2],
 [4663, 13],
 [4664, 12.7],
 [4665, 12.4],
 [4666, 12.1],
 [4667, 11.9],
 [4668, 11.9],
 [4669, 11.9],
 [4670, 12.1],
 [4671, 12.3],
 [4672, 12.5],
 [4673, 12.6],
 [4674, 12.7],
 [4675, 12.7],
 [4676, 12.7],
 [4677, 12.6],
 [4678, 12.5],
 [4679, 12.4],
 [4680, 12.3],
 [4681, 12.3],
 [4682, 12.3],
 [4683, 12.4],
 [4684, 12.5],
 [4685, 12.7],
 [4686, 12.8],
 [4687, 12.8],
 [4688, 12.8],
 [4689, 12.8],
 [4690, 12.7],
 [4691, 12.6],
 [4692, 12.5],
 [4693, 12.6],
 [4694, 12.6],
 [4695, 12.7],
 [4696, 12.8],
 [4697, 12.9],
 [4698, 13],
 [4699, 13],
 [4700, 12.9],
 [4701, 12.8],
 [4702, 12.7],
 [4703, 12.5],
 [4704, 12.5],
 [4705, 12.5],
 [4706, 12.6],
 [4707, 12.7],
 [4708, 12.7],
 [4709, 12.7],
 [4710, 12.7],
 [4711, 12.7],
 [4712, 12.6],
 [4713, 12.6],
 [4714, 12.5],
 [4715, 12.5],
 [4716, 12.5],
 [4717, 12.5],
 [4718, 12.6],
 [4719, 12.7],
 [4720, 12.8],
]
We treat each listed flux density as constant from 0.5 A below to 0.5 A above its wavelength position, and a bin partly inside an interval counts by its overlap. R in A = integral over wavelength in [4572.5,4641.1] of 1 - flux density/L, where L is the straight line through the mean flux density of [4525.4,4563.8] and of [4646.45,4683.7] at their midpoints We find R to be -0.9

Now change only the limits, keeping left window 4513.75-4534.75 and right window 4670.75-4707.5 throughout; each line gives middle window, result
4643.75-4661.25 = -0.3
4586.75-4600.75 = -0.1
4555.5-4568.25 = -0.3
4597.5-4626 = -0.6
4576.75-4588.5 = 0.1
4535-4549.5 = 0.1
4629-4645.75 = 0.0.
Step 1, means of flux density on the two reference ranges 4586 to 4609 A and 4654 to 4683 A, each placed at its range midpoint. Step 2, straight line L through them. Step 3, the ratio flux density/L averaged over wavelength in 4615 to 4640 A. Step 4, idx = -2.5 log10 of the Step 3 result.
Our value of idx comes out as -0.02 mag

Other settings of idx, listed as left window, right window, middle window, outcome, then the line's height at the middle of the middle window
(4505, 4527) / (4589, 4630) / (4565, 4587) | 0.03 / 12.9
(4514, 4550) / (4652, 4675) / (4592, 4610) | -0.01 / 12.6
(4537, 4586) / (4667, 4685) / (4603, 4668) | -0.03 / 12.4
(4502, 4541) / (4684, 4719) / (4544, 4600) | 0.02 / 12.8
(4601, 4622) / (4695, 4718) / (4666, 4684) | 0.03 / 12.7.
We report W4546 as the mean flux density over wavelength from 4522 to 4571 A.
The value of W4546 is 12.6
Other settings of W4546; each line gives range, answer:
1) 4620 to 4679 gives 12.7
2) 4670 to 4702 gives 12.6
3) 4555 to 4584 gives 12.7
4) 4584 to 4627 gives 12.8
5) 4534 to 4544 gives 12.7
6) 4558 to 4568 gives 12.9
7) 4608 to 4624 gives 13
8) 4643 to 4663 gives 12.8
